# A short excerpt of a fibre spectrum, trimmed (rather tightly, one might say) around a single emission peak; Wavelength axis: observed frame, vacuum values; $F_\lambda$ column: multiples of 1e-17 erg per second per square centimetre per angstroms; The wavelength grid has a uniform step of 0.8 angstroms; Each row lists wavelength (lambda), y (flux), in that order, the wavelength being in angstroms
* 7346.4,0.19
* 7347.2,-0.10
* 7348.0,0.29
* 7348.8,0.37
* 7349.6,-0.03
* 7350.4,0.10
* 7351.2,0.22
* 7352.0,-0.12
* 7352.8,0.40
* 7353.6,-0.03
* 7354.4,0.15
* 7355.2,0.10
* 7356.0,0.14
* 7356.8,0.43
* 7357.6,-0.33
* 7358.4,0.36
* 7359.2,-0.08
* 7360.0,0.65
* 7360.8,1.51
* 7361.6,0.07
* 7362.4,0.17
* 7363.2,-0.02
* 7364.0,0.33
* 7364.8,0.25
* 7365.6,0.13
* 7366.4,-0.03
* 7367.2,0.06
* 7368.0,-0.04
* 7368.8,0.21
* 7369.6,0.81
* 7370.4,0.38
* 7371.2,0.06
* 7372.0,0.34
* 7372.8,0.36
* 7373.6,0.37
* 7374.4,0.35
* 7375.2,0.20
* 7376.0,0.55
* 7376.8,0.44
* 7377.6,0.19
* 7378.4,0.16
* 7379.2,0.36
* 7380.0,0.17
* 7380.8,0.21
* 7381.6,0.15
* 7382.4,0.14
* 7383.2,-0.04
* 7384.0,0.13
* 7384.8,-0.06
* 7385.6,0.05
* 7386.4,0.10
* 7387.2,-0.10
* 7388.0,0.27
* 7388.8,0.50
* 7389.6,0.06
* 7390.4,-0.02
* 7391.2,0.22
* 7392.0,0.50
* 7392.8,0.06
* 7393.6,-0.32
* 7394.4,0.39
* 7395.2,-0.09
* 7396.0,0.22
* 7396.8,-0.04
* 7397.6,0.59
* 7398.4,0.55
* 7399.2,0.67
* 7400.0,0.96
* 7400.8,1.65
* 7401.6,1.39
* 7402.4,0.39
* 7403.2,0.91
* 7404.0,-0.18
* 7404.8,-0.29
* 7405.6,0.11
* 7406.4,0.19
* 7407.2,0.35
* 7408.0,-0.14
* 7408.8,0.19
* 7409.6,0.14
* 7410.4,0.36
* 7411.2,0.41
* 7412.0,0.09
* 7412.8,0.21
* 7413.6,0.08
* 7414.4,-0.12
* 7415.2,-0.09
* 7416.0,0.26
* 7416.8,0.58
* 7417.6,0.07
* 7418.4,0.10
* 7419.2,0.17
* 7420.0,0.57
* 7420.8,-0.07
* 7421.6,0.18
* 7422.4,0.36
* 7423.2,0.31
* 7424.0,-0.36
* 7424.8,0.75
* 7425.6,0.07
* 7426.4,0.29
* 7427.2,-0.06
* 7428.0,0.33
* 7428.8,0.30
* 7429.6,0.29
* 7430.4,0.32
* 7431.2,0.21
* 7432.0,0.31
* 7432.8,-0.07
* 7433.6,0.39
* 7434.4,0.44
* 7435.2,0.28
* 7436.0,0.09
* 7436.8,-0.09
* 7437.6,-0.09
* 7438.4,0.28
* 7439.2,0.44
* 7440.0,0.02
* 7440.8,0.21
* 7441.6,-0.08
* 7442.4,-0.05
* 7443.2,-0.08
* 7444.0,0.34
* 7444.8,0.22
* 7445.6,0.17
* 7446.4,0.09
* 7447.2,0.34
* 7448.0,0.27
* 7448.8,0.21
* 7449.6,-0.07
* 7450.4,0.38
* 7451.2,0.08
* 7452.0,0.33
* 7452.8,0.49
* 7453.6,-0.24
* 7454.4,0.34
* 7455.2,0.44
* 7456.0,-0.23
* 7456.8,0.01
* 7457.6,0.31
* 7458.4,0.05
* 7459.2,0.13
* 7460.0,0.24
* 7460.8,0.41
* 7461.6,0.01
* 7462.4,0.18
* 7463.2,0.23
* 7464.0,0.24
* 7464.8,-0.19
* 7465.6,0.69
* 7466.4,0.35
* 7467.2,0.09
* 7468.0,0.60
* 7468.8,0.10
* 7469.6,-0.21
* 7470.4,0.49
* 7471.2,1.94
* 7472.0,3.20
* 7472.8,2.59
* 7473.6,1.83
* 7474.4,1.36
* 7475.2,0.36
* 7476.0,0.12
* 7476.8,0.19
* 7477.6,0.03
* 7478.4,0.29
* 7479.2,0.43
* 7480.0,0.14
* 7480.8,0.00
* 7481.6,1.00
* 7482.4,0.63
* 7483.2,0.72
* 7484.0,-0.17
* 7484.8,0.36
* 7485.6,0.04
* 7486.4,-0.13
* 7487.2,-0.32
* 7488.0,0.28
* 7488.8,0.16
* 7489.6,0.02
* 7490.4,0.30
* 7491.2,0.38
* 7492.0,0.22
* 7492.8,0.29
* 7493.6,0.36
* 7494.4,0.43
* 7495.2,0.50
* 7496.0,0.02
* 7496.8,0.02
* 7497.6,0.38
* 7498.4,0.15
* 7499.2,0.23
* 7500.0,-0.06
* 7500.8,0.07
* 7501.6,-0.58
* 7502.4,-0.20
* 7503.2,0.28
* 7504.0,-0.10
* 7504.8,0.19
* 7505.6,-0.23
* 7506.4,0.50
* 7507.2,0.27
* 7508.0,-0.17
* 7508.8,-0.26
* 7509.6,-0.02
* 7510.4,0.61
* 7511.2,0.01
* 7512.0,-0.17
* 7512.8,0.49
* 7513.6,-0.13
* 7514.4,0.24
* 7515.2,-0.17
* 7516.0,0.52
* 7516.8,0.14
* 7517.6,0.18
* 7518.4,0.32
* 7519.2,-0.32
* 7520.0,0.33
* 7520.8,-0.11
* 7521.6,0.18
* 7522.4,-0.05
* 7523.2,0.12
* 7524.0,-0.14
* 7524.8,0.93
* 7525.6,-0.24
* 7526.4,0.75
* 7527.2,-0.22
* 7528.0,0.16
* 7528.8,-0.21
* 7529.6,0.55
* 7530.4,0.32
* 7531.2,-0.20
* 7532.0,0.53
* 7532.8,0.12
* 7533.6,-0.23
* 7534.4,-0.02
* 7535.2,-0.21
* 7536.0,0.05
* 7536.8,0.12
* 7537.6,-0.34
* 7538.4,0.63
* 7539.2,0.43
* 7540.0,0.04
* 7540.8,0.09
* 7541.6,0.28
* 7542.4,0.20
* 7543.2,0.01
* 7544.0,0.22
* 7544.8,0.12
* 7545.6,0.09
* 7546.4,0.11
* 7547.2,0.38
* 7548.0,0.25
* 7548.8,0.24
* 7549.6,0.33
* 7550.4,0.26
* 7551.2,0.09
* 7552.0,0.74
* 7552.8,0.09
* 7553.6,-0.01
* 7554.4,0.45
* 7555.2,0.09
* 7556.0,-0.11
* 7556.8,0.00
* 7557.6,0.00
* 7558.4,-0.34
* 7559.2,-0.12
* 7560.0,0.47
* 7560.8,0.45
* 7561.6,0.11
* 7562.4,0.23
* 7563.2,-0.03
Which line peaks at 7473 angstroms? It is [O III]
